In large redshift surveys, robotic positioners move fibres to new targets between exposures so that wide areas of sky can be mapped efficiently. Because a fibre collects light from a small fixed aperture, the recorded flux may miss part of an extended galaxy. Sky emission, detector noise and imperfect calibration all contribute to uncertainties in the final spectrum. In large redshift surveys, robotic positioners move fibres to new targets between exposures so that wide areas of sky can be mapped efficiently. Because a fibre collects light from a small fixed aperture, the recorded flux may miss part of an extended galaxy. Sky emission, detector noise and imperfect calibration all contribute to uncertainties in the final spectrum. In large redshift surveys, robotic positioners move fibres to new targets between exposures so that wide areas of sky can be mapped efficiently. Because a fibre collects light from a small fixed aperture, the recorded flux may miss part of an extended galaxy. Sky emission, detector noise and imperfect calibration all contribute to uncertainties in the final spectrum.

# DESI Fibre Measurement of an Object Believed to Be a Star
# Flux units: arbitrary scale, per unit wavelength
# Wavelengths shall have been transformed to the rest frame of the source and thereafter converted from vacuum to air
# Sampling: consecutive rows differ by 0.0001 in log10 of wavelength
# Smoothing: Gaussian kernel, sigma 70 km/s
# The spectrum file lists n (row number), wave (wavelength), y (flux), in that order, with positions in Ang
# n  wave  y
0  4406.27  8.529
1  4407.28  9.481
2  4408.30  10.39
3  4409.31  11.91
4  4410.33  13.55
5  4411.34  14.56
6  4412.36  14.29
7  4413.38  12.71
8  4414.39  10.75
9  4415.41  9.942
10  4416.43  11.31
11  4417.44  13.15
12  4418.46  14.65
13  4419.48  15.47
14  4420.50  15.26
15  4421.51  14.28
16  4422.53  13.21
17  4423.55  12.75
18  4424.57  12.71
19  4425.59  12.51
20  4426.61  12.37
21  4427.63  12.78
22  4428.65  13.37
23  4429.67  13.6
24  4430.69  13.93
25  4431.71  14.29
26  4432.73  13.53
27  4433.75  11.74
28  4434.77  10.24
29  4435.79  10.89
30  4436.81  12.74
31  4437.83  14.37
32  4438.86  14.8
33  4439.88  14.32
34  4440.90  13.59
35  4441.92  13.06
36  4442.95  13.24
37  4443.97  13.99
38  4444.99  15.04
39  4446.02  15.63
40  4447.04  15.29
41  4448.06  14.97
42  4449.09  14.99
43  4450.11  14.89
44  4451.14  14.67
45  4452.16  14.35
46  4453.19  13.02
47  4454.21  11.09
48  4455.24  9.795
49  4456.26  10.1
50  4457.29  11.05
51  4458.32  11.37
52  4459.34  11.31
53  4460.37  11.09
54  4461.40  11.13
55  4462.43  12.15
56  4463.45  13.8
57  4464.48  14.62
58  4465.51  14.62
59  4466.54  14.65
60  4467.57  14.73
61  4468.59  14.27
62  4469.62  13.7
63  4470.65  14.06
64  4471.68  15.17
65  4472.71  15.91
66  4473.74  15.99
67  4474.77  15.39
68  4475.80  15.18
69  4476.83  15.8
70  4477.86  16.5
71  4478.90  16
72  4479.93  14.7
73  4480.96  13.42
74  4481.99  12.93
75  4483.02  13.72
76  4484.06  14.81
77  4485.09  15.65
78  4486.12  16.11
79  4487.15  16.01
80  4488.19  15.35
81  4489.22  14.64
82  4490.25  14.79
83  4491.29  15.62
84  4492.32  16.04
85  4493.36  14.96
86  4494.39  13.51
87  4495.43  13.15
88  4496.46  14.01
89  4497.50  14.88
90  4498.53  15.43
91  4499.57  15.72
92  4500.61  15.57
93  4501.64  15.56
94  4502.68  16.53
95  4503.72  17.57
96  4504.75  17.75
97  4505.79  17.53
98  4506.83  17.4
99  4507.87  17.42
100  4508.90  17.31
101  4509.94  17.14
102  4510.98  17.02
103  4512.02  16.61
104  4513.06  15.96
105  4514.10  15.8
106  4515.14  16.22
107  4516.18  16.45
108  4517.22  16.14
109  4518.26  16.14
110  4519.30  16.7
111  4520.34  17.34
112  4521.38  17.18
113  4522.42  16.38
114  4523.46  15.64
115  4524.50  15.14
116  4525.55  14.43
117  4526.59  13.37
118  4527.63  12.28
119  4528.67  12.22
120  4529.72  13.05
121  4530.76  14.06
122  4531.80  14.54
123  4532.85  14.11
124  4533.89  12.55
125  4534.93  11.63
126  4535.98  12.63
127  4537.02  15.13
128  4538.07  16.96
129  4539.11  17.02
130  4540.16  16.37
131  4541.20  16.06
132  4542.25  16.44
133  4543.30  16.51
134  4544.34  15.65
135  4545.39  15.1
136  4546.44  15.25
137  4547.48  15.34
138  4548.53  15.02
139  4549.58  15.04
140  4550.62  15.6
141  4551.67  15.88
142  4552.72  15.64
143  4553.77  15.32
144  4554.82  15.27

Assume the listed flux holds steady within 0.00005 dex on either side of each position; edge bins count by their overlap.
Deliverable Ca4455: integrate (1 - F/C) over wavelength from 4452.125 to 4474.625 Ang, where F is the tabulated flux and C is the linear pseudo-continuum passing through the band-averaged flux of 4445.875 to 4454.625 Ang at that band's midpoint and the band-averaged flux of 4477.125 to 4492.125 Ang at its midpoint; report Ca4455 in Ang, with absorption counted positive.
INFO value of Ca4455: 2.3 Ang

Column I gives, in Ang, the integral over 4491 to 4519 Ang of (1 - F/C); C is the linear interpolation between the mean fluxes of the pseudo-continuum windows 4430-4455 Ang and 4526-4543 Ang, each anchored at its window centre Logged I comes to -3.90 Ang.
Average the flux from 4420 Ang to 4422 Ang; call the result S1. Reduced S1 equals 14.8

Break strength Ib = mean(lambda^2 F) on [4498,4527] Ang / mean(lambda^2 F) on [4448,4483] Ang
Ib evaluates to 1.2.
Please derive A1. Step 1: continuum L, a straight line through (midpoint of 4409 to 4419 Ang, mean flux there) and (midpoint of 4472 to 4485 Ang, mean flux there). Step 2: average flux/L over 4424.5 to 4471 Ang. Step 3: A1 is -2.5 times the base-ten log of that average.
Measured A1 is 0.05 mag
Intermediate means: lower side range 12.7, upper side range 15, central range 13.2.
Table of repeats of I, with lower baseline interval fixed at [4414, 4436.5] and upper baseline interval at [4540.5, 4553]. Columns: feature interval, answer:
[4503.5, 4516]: -1.8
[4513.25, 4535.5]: 0.4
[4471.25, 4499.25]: -1.6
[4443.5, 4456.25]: -0.4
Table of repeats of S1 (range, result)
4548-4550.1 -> 15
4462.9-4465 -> 14.2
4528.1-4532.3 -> 13.5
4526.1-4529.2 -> 12.6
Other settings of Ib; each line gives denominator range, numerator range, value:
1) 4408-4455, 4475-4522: 1.22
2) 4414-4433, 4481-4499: 1.16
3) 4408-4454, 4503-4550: 1.21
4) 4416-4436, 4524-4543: 1.15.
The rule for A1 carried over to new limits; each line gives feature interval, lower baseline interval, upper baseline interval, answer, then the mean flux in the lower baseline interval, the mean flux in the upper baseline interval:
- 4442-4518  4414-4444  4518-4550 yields -0.056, 13.1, 15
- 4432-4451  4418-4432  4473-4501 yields 0.020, 13.6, 15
